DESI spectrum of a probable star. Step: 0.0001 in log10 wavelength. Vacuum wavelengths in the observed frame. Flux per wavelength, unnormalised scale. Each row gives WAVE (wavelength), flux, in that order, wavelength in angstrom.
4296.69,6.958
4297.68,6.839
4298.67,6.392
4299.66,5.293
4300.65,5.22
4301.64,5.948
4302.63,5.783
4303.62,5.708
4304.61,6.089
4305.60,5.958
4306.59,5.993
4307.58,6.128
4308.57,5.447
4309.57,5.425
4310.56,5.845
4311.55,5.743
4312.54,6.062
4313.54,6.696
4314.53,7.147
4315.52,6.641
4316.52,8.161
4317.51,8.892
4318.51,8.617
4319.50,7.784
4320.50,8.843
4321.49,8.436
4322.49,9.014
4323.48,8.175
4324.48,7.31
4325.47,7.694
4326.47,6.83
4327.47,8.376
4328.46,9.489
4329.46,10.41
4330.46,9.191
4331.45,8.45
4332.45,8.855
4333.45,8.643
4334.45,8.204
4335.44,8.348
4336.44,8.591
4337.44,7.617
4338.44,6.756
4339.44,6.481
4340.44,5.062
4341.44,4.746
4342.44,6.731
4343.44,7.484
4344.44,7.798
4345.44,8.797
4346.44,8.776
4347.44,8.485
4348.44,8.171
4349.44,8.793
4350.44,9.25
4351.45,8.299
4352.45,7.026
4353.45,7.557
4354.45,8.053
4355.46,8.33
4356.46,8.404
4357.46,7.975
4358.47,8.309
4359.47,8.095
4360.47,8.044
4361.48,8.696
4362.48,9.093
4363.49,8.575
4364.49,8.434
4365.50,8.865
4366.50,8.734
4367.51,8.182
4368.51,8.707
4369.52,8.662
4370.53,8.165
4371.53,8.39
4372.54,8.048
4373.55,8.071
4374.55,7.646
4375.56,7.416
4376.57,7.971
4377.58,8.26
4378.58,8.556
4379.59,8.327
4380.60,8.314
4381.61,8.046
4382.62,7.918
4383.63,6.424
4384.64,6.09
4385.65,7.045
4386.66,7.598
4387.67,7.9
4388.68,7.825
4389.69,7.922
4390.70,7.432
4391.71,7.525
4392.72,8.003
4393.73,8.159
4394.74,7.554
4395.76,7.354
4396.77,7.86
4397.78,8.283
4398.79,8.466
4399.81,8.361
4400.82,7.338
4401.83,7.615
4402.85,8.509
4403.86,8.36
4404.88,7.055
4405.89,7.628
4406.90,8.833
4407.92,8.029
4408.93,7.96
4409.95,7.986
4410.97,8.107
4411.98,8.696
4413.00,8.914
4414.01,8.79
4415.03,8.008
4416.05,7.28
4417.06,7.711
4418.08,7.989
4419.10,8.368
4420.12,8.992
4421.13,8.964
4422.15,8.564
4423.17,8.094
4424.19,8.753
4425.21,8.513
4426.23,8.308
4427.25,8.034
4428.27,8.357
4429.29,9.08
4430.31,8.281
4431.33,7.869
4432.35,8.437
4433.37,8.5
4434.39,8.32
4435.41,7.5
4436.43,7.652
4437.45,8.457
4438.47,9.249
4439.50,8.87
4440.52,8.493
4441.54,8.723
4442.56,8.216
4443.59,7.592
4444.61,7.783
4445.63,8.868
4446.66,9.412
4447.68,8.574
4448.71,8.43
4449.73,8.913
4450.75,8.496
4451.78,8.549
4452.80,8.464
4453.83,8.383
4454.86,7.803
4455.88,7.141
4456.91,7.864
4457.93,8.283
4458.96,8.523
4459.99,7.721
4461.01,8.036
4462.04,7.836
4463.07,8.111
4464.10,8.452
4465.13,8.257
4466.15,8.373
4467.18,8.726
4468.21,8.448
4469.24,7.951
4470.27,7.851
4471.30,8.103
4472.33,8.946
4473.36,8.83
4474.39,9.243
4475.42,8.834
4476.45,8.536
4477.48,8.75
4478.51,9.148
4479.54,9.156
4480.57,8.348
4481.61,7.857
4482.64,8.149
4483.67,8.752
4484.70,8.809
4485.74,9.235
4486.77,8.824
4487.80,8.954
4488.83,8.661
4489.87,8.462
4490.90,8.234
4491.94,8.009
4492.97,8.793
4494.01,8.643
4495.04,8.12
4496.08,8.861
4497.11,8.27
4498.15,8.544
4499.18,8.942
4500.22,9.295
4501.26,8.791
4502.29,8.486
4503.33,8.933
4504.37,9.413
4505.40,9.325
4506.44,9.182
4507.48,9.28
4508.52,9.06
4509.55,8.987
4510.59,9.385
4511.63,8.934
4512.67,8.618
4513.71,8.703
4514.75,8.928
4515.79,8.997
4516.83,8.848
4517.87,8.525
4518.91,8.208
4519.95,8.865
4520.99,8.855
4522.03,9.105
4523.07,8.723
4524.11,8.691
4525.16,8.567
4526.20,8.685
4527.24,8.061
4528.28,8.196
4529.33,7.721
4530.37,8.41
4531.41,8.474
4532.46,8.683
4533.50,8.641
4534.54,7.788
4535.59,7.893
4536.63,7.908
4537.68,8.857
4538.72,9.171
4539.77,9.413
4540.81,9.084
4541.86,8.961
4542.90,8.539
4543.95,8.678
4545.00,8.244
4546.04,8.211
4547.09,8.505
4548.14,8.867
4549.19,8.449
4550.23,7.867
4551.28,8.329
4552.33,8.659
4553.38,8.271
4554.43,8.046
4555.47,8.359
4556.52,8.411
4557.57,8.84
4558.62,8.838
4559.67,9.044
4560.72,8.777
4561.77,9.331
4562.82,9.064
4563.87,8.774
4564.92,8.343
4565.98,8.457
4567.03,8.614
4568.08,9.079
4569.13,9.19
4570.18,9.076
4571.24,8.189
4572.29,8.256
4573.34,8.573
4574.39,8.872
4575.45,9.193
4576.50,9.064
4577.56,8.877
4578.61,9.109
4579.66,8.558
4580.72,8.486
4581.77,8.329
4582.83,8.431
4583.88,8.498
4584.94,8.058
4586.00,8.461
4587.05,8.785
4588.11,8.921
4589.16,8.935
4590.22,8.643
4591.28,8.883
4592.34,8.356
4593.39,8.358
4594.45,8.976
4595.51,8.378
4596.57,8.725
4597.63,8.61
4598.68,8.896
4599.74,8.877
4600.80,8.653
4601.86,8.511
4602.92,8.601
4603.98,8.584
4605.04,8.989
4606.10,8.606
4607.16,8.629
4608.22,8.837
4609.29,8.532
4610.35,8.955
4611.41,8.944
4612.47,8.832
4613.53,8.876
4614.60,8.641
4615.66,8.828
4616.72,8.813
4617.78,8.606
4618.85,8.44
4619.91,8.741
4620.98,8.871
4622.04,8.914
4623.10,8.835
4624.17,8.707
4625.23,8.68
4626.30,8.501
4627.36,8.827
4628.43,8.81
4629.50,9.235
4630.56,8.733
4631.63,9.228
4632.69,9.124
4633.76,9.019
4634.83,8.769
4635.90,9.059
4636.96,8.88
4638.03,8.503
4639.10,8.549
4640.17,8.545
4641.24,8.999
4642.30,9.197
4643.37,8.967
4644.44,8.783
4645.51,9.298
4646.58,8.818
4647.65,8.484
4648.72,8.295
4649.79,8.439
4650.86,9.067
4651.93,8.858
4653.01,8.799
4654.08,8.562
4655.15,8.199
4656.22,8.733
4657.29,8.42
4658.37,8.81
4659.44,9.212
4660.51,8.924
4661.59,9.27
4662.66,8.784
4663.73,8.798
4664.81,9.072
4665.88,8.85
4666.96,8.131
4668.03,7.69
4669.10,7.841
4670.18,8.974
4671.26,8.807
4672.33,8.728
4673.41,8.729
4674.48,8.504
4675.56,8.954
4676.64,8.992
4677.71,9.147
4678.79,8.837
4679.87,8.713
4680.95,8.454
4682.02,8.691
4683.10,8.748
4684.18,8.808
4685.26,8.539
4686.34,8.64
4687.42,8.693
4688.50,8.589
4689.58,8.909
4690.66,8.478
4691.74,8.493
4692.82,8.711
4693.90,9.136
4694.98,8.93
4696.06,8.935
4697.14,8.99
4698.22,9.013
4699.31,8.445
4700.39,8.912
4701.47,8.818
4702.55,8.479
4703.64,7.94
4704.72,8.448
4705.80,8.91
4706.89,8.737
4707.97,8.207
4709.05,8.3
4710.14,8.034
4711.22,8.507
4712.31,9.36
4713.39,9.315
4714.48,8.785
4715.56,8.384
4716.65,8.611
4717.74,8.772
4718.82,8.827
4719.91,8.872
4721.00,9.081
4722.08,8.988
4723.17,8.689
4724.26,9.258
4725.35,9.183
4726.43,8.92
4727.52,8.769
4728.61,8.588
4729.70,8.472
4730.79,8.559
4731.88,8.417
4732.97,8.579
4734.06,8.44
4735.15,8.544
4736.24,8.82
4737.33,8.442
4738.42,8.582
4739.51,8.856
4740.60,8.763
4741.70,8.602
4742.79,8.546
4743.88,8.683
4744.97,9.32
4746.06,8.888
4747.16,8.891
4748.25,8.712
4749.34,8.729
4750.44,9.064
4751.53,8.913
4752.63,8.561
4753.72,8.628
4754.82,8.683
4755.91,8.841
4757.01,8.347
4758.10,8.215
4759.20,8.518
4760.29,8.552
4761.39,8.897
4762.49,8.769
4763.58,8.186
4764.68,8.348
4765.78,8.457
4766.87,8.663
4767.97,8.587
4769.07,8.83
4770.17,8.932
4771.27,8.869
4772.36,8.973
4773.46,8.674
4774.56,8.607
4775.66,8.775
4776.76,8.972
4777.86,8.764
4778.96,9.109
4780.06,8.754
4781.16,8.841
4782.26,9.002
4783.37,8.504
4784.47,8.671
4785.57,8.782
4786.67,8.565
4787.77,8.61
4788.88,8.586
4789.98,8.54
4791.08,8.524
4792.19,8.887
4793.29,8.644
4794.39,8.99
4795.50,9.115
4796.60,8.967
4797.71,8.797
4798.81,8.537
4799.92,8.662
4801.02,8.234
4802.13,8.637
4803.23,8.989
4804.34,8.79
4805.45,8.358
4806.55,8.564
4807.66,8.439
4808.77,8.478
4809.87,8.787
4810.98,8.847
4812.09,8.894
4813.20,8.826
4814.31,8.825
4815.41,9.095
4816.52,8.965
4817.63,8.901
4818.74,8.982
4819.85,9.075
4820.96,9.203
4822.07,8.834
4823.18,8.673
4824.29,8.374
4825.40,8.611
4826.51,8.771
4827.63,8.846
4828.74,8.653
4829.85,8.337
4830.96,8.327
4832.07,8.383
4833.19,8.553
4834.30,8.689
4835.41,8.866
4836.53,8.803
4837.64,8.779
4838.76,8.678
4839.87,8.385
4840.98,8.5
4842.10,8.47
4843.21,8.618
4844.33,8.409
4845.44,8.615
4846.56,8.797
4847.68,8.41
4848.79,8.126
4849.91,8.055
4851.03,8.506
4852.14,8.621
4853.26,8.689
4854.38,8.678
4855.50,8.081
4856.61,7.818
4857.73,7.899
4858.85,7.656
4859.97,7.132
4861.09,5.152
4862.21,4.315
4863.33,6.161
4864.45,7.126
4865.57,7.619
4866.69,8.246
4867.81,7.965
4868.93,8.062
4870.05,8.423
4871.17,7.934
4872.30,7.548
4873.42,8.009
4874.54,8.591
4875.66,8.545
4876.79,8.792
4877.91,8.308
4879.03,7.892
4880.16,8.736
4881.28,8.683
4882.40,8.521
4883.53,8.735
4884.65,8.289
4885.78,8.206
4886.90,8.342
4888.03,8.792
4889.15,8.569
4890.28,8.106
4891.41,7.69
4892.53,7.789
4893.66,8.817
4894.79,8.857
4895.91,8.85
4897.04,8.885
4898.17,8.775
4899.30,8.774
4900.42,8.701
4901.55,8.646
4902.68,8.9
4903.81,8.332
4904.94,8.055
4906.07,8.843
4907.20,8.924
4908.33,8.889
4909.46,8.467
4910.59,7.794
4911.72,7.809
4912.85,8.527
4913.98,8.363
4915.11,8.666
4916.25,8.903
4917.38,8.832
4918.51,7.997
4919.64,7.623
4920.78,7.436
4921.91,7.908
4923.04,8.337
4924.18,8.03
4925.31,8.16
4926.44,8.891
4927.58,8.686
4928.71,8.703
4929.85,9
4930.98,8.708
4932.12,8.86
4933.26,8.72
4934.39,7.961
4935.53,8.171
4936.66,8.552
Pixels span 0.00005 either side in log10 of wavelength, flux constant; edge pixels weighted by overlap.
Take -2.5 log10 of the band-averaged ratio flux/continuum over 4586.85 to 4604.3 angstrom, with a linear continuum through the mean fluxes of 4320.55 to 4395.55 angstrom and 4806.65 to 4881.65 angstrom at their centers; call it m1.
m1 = -0.07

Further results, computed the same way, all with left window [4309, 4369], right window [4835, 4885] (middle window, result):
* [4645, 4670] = -0.08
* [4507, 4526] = -0.11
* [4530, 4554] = -0.07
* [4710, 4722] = -0.10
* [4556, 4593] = -0.09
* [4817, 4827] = -0.10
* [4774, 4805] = -0.09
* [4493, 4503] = -0.09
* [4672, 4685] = -0.09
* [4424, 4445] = -0.05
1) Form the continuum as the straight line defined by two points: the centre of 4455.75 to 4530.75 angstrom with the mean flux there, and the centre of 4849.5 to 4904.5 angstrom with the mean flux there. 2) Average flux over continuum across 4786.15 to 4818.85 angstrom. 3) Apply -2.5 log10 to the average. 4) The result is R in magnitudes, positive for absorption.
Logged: -0.07 mag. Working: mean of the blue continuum 8.6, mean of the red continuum 8.12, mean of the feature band 8.73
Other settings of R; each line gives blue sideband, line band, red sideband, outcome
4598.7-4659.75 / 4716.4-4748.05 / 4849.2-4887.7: -0.04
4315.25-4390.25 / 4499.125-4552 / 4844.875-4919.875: -0.08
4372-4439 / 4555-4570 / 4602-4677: -0.03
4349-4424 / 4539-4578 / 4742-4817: -0.04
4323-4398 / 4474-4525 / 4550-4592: -0.04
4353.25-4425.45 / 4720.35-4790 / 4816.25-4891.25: -0.06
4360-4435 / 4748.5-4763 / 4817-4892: -0.06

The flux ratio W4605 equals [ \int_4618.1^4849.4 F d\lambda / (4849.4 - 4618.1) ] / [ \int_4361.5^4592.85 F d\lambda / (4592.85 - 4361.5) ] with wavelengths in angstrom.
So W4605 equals 1.03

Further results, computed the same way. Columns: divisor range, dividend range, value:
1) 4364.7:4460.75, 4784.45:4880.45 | 1.03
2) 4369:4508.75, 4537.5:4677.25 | 1.05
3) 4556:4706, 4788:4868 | 0.96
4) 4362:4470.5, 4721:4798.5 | 1.07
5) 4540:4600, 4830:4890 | 0.94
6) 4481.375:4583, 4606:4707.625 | 1.01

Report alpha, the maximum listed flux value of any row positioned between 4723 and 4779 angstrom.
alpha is 9.32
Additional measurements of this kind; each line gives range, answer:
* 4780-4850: 9.203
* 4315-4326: 9.014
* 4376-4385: 8.556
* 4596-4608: 8.989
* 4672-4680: 9.147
